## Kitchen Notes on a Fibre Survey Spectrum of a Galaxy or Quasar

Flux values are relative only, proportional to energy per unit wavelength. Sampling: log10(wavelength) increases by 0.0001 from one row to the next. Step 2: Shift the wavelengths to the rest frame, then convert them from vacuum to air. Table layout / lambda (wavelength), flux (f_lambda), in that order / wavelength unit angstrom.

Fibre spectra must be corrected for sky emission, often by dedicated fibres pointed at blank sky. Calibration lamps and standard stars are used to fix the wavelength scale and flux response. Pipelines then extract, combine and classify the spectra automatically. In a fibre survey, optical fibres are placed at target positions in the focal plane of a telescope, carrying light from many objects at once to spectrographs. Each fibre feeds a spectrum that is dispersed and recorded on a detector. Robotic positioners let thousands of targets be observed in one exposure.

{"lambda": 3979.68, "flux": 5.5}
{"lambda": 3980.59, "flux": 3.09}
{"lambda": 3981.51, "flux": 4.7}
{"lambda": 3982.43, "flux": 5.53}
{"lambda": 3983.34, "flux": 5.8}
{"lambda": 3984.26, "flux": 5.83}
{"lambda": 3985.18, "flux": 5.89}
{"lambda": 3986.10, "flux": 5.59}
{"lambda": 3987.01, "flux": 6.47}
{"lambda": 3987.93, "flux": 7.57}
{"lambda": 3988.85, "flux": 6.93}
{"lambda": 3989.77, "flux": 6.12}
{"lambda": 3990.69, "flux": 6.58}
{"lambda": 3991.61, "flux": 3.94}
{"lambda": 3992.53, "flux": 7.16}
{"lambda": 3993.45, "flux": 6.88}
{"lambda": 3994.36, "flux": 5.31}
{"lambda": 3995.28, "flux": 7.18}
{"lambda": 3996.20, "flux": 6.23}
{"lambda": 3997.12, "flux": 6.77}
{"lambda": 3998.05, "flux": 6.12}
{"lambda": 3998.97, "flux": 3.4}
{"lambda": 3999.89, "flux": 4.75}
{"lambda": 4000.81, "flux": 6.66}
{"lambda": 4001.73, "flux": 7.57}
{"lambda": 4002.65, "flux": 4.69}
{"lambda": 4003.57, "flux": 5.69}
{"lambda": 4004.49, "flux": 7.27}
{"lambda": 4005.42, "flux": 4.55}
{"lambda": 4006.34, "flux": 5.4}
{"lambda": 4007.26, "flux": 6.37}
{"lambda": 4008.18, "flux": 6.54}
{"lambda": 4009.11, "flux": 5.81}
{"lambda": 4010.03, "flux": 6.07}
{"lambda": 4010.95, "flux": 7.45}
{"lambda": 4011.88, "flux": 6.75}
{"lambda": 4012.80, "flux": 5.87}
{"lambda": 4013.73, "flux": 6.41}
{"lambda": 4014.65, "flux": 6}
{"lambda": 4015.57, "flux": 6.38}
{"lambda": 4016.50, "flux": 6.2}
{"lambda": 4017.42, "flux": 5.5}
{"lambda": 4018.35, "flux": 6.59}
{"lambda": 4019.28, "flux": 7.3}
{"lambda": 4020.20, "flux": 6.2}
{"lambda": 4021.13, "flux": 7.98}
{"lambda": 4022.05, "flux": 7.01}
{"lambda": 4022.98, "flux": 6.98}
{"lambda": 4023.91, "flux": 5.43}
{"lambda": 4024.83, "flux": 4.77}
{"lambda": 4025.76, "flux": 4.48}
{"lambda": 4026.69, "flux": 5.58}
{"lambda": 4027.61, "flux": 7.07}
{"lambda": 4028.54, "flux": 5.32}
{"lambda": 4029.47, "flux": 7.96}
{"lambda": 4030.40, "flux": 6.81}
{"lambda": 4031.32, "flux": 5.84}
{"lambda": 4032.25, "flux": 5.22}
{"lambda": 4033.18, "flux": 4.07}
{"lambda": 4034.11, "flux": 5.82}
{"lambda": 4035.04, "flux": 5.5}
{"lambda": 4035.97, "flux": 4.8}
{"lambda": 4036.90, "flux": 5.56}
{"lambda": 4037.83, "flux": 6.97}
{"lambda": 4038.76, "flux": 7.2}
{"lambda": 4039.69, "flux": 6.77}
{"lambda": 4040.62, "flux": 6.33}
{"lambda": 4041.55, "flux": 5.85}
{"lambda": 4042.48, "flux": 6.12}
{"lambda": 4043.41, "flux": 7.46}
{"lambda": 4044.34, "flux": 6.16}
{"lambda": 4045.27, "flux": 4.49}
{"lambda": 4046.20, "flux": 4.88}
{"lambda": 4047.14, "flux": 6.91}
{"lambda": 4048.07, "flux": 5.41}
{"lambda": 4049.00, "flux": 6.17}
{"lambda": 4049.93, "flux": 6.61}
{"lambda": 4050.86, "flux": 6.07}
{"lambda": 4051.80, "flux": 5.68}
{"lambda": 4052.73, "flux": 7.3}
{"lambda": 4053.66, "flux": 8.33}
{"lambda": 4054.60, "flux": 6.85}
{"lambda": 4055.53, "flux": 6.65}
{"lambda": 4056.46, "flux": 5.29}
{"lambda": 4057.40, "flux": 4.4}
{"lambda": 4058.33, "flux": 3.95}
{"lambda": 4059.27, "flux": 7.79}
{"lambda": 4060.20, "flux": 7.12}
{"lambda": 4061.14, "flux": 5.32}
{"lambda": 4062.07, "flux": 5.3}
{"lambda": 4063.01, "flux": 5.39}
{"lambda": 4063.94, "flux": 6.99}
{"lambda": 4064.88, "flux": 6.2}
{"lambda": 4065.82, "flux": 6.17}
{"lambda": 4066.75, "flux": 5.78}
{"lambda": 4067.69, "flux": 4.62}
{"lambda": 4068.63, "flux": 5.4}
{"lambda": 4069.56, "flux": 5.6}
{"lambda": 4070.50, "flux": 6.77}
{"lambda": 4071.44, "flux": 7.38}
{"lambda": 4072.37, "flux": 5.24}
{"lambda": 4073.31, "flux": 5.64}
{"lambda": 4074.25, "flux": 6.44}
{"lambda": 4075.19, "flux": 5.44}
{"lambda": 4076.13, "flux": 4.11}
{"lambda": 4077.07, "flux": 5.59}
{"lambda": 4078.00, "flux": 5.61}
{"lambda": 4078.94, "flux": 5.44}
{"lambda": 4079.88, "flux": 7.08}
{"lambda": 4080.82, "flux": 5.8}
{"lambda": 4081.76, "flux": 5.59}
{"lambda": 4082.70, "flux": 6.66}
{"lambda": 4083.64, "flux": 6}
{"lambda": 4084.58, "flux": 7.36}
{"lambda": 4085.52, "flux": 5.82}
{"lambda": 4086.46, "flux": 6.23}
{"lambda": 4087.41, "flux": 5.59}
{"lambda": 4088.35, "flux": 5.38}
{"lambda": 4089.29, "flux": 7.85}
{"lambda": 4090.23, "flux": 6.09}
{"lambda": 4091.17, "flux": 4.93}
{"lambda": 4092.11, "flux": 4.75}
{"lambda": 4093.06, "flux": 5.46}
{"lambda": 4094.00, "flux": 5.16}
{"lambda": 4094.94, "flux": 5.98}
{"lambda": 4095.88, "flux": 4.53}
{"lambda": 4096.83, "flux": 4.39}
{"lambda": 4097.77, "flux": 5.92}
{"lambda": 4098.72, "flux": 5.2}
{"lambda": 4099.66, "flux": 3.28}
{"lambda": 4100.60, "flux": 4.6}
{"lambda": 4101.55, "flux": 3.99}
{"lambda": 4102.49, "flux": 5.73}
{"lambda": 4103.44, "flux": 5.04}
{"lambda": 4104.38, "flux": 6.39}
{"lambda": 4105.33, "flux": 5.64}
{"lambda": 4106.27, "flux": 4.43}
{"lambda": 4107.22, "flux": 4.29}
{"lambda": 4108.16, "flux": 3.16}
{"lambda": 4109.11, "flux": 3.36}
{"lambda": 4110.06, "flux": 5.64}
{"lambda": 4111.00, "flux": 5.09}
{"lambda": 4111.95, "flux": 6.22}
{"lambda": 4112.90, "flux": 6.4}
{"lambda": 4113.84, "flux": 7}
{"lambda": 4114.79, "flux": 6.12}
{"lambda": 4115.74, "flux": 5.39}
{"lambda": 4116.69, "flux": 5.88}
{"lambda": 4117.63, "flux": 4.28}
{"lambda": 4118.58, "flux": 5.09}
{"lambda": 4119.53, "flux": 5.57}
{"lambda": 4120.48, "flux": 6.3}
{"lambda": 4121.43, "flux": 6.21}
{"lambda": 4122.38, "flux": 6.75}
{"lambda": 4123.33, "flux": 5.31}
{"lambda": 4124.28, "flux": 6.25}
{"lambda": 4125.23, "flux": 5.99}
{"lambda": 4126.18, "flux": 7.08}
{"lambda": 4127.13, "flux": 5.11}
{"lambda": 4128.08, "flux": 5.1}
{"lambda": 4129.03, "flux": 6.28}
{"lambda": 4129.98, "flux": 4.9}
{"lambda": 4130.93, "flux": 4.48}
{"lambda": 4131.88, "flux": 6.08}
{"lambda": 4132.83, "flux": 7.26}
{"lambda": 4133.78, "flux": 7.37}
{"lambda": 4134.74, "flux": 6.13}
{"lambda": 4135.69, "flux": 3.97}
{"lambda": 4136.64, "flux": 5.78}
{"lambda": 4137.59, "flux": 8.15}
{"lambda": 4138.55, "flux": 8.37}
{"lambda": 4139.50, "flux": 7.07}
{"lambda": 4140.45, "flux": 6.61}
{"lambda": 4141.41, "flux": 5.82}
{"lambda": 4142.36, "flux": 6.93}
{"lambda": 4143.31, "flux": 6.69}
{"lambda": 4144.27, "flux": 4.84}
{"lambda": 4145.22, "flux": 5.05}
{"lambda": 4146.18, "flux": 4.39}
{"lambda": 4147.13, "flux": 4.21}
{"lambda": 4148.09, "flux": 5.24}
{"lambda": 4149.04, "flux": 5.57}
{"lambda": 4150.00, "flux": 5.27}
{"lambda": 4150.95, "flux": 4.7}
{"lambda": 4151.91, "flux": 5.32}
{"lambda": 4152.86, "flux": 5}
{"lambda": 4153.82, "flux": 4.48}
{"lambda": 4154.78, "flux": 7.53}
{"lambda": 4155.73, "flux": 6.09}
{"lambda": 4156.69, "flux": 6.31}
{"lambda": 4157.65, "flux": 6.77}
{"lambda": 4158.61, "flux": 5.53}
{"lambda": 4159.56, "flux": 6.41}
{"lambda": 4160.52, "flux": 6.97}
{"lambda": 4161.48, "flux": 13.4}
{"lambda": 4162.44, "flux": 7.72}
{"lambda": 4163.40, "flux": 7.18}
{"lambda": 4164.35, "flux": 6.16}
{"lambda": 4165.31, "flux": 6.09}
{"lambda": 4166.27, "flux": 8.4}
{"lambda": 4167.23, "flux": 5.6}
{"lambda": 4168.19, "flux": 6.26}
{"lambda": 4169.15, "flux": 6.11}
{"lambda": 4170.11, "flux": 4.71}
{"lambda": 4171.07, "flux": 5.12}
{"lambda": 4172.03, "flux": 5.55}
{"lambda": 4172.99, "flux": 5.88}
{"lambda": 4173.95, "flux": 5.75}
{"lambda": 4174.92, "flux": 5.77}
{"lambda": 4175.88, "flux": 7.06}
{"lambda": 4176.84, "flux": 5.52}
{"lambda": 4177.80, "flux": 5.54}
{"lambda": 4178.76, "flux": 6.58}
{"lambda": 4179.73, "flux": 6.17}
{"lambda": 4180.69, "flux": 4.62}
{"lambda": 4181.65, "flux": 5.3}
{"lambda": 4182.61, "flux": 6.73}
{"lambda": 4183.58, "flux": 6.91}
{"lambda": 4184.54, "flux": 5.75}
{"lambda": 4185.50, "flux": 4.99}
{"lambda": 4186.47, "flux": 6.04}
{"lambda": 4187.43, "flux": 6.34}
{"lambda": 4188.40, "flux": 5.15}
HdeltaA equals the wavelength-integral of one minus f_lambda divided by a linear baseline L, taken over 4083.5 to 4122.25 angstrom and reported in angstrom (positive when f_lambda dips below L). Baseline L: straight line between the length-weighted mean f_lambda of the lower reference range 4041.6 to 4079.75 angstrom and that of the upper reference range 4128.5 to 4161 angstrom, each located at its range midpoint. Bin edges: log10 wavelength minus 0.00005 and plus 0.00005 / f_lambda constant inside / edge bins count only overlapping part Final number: 3.5 angstrom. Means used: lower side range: 5.96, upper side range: 5.93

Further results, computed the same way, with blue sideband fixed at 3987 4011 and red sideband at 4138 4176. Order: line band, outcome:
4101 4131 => 3.4 angstrom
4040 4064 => 0.1 angstrom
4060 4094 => 1.5 angstrom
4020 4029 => 0.1 angstrom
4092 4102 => 2.1 angstrom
